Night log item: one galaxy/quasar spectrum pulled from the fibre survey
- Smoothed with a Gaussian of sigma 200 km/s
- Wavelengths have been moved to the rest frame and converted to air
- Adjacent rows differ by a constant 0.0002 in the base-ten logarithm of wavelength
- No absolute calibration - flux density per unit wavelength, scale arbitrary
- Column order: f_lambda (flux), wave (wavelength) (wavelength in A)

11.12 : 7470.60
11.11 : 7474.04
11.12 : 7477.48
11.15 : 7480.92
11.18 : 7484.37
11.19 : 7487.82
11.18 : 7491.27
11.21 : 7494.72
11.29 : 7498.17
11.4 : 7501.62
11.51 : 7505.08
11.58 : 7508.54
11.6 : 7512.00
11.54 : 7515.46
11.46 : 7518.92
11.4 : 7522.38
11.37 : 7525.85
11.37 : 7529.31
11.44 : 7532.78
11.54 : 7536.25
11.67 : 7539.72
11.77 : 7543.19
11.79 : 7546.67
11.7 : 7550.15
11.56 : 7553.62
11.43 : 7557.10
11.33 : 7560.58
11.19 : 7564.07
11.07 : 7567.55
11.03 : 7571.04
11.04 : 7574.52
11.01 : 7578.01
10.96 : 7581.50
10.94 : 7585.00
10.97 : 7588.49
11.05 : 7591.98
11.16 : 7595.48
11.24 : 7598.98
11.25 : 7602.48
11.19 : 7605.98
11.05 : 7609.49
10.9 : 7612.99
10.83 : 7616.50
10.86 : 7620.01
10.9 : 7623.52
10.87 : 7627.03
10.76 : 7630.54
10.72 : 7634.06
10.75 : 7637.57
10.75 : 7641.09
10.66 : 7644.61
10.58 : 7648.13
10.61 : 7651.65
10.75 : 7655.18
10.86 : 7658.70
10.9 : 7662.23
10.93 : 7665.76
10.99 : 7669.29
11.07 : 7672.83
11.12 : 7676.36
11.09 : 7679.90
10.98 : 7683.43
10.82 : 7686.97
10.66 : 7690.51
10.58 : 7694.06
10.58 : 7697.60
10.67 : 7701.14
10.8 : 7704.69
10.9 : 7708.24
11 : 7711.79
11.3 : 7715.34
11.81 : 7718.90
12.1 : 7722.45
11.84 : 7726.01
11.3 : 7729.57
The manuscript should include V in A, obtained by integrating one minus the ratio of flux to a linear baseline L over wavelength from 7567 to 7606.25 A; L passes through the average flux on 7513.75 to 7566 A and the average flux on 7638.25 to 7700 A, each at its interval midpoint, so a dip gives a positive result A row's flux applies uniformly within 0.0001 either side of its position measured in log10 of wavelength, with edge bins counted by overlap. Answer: 0.6 A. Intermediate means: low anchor 11.5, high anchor 10.8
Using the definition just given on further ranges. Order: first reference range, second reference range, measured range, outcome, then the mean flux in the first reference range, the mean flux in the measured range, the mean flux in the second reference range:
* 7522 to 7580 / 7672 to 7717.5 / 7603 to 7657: 1.45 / 11.4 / 10.8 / 10.9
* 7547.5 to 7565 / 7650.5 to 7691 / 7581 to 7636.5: 1.18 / 11.5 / 11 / 10.9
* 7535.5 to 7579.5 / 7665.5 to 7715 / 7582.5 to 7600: 0.32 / 11.4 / 11.1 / 10.9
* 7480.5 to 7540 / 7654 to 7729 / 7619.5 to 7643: 0.76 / 11.4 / 10.8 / 11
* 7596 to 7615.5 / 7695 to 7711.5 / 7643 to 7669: 0.38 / 11.1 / 10.8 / 10.8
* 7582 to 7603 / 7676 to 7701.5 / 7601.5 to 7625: 0.07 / 11.1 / 11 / 10.8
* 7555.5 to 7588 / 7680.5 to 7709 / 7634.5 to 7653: 0.39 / 11.1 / 10.7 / 10.8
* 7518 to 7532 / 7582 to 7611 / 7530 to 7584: -0.46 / 11.4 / 11.4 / 11.1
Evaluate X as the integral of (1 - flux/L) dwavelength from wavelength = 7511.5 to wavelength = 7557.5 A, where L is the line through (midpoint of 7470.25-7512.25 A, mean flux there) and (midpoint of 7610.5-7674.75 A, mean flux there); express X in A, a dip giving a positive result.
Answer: -1.7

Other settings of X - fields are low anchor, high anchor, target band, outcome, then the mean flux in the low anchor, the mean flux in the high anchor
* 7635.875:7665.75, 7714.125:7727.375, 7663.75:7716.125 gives 1.97 A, 10.7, 11.8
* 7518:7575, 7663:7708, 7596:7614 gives 0.08 A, 11.4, 10.9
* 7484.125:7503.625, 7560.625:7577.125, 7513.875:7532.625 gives -0.40 A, 11.2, 11.1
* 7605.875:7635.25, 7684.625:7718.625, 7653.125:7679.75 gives -0.20 A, 10.9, 10.9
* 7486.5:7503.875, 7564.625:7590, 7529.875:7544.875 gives -0.61 A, 11.3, 11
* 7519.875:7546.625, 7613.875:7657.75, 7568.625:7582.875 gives 0.25 A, 11.5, 10.8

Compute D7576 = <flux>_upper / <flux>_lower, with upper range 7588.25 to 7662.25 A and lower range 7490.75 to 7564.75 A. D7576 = 0.9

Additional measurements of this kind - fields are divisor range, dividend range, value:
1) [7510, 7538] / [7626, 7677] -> 0.94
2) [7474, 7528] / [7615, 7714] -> 0.95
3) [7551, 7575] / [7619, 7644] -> 0.96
